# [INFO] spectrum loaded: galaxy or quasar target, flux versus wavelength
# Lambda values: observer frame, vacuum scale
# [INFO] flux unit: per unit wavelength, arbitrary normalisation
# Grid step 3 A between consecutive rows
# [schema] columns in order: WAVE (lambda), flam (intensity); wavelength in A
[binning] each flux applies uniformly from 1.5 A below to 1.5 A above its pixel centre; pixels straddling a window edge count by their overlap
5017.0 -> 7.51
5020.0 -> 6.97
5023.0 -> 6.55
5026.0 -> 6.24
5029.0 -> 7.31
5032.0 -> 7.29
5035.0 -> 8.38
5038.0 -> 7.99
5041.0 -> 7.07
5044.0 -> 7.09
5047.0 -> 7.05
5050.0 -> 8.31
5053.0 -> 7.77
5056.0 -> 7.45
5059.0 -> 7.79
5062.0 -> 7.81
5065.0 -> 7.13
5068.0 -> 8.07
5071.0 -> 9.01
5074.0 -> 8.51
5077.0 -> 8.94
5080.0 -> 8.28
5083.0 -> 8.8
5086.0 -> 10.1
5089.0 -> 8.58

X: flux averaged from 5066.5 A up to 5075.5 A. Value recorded 8.53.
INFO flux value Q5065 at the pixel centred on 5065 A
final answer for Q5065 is 7.13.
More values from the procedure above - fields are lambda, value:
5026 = 6.24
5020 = 6.97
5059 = 7.79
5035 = 8.38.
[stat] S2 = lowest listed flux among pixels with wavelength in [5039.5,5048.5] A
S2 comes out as 7.05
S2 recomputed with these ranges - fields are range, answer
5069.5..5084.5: 8.28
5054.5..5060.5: 7.45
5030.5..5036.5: 7.29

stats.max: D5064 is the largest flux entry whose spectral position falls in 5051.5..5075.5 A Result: 9.01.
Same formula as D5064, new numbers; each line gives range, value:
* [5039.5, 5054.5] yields 8.31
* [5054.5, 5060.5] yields 7.79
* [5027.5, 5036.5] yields 8.38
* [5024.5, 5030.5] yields 7.31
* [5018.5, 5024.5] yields 6.97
